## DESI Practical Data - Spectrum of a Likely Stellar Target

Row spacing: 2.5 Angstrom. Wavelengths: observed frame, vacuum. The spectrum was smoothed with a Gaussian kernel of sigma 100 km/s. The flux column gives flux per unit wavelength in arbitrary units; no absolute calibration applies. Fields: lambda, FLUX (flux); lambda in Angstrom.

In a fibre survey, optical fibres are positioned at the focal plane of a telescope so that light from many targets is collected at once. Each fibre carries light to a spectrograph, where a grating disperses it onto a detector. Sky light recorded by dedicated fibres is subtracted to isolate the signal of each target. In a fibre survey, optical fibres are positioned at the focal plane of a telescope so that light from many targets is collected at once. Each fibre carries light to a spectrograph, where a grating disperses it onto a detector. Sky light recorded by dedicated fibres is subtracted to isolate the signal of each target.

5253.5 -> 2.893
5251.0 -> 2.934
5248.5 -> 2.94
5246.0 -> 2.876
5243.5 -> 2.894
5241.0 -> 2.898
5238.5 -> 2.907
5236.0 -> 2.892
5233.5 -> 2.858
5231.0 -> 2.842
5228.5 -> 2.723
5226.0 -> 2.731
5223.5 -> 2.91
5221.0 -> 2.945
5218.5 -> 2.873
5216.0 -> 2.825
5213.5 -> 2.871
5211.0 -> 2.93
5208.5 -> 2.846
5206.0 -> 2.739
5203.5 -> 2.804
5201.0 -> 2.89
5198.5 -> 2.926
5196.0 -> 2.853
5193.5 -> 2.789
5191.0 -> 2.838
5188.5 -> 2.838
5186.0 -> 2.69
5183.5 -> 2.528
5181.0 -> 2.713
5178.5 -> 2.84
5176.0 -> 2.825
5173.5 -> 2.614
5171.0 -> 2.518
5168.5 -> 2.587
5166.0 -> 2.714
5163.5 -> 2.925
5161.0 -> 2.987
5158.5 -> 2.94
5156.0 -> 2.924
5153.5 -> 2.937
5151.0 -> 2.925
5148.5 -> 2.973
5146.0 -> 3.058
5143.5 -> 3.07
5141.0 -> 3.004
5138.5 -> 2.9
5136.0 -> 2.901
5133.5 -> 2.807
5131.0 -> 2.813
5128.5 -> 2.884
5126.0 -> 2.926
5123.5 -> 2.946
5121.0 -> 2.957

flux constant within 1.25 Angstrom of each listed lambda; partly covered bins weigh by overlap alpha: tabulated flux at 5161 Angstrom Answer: 2.987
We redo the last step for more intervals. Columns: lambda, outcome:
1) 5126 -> 2.926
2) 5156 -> 2.924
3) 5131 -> 2.813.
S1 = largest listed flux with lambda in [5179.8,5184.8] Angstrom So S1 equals 2.713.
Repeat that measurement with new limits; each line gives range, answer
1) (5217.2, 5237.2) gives 2.945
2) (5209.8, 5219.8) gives 2.93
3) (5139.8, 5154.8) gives 3.07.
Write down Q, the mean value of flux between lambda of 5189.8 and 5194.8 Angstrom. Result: 2.81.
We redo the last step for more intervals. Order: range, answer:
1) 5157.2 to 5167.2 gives 2.89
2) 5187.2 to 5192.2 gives 2.84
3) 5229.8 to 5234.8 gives 2.85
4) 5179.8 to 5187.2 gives 2.64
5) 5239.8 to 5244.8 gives 2.9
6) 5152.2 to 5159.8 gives 2.93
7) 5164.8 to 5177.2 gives 2.65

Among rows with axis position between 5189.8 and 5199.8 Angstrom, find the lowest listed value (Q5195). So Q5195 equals 2.789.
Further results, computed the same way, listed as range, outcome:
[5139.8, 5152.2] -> 2.925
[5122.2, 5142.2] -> 2.807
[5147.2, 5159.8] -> 2.924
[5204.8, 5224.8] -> 2.739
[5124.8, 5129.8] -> 2.884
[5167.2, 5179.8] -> 2.518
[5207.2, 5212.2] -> 2.846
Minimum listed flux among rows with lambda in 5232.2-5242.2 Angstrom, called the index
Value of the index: 2.858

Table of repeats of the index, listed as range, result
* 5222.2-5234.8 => 2.723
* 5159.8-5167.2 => 2.714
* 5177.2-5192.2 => 2.528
